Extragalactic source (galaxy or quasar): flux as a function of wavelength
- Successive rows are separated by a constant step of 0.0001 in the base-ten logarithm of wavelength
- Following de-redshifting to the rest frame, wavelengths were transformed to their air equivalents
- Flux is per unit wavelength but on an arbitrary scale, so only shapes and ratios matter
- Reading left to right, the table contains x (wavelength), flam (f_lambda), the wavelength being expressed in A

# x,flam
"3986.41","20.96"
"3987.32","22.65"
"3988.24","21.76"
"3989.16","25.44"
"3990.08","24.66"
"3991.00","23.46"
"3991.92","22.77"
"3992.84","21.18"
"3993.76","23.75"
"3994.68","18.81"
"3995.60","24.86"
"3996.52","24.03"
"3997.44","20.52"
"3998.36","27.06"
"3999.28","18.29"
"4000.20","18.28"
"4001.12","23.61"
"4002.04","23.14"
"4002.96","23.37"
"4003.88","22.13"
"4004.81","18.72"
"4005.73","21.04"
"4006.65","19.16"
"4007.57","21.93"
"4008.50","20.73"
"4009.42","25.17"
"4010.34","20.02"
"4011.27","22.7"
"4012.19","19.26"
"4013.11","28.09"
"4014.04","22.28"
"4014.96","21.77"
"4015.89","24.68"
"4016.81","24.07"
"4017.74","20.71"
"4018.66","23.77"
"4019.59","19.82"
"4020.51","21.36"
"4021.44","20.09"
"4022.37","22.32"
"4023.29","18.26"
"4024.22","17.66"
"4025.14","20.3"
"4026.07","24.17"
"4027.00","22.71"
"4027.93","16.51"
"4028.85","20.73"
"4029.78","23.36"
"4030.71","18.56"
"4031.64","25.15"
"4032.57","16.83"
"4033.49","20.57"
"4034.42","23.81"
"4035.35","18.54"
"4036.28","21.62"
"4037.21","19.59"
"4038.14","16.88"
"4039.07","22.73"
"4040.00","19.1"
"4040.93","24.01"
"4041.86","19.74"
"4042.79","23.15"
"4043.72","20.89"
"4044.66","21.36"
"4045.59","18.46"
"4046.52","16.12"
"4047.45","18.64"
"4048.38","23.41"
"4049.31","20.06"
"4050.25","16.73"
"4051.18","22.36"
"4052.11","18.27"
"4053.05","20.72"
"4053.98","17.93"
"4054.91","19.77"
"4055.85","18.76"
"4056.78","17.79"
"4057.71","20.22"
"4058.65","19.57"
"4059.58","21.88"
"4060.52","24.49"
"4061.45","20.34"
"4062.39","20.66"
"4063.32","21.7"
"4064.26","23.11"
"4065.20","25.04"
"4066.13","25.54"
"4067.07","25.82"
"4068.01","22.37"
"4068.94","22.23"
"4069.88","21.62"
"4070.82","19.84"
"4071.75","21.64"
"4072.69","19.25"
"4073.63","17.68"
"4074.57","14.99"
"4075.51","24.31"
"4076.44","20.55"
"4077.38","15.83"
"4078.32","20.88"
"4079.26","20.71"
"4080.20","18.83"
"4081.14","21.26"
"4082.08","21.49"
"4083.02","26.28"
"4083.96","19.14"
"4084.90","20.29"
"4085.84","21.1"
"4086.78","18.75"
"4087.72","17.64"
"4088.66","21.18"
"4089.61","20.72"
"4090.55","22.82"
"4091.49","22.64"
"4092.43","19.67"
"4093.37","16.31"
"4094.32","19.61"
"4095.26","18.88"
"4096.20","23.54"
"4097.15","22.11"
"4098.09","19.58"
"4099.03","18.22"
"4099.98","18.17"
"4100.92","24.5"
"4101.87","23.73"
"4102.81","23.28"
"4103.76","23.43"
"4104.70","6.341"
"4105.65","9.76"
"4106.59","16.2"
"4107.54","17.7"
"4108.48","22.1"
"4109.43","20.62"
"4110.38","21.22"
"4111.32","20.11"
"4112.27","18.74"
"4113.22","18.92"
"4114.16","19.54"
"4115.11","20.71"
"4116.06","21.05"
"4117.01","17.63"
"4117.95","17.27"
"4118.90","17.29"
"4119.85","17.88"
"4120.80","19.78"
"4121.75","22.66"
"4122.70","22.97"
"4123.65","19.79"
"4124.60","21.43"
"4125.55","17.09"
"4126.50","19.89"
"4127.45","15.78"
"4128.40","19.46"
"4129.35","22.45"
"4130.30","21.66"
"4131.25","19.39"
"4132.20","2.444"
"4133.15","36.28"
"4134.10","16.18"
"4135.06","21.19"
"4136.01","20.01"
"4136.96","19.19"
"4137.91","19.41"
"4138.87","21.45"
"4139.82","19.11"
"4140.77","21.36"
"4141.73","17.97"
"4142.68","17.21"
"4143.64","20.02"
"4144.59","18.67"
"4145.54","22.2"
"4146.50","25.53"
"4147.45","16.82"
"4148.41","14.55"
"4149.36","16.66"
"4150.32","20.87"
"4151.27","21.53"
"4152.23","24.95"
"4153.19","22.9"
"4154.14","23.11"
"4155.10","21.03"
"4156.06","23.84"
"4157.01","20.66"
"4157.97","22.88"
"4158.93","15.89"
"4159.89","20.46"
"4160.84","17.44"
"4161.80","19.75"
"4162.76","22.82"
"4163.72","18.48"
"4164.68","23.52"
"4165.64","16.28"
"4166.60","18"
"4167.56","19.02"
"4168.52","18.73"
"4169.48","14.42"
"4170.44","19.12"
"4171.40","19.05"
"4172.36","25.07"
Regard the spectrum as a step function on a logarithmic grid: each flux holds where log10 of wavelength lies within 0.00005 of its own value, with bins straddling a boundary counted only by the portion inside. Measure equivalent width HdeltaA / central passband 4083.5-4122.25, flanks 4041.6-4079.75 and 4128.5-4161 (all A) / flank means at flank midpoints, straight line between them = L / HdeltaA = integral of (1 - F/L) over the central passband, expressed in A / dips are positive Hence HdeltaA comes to 1.63 A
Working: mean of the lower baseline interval 20.6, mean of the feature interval 19.5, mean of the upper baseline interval 20.2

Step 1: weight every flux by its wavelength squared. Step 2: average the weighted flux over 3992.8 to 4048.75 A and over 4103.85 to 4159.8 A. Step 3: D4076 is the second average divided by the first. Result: 1.0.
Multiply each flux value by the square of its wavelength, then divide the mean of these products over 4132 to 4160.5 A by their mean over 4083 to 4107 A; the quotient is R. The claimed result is 1.06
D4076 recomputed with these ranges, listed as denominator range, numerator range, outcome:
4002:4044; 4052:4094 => 1.00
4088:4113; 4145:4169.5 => 1.06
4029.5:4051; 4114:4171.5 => 1.02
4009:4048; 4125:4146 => 0.97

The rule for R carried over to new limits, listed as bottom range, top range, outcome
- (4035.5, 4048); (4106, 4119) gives 0.99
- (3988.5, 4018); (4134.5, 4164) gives 0.97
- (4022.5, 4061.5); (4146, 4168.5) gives 1.06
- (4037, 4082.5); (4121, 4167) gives 1.02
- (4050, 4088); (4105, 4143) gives 0.95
